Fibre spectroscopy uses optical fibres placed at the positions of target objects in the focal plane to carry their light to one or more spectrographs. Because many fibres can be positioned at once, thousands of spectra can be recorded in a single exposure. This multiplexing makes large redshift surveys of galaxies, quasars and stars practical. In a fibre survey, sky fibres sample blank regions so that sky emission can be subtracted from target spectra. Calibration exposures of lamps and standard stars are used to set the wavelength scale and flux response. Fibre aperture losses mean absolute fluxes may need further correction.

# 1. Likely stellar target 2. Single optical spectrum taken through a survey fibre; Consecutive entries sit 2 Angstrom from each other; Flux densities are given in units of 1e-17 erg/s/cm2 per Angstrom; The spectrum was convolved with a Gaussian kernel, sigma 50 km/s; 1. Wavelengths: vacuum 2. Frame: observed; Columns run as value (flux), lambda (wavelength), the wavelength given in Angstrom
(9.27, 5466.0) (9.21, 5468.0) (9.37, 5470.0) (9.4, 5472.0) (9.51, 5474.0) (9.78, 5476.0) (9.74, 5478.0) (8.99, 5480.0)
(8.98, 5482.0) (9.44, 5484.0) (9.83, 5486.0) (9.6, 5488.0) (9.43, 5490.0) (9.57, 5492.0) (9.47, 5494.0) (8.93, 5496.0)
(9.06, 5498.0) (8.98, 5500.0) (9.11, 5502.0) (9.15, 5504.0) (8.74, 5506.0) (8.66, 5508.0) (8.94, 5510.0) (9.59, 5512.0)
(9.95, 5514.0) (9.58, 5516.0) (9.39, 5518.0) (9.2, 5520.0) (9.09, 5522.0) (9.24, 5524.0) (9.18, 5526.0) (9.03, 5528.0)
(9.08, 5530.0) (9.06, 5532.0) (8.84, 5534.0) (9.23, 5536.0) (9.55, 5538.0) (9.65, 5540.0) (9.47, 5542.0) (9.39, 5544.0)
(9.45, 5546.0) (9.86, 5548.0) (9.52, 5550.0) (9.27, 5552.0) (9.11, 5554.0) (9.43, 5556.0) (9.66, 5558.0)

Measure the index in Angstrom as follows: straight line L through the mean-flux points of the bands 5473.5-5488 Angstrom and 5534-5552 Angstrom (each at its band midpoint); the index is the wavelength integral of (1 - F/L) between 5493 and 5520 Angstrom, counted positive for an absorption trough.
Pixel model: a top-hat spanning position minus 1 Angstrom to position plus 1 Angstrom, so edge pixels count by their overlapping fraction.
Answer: 0.78 Angstrom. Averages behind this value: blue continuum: 9.47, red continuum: 9.46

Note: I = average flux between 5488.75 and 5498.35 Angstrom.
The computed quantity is 9.32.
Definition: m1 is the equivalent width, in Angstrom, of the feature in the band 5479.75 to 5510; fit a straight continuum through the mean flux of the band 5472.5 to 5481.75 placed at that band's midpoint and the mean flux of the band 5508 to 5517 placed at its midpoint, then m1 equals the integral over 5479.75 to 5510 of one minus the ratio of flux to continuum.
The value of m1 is 0.79 Angstrom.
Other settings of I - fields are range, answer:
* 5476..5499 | 9.39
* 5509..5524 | 9.38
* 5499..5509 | 8.93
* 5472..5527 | 9.3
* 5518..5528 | 9.18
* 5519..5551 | 9.3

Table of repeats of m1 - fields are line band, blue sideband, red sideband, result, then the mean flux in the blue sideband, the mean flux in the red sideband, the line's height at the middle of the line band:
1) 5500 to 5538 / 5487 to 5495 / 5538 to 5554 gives 1.3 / 9.52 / 9.49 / 9.5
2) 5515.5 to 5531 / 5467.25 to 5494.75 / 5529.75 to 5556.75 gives 0.3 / 9.45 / 9.36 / 9.39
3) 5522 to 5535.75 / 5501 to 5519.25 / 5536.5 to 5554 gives 0.4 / 9.23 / 9.49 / 9.37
